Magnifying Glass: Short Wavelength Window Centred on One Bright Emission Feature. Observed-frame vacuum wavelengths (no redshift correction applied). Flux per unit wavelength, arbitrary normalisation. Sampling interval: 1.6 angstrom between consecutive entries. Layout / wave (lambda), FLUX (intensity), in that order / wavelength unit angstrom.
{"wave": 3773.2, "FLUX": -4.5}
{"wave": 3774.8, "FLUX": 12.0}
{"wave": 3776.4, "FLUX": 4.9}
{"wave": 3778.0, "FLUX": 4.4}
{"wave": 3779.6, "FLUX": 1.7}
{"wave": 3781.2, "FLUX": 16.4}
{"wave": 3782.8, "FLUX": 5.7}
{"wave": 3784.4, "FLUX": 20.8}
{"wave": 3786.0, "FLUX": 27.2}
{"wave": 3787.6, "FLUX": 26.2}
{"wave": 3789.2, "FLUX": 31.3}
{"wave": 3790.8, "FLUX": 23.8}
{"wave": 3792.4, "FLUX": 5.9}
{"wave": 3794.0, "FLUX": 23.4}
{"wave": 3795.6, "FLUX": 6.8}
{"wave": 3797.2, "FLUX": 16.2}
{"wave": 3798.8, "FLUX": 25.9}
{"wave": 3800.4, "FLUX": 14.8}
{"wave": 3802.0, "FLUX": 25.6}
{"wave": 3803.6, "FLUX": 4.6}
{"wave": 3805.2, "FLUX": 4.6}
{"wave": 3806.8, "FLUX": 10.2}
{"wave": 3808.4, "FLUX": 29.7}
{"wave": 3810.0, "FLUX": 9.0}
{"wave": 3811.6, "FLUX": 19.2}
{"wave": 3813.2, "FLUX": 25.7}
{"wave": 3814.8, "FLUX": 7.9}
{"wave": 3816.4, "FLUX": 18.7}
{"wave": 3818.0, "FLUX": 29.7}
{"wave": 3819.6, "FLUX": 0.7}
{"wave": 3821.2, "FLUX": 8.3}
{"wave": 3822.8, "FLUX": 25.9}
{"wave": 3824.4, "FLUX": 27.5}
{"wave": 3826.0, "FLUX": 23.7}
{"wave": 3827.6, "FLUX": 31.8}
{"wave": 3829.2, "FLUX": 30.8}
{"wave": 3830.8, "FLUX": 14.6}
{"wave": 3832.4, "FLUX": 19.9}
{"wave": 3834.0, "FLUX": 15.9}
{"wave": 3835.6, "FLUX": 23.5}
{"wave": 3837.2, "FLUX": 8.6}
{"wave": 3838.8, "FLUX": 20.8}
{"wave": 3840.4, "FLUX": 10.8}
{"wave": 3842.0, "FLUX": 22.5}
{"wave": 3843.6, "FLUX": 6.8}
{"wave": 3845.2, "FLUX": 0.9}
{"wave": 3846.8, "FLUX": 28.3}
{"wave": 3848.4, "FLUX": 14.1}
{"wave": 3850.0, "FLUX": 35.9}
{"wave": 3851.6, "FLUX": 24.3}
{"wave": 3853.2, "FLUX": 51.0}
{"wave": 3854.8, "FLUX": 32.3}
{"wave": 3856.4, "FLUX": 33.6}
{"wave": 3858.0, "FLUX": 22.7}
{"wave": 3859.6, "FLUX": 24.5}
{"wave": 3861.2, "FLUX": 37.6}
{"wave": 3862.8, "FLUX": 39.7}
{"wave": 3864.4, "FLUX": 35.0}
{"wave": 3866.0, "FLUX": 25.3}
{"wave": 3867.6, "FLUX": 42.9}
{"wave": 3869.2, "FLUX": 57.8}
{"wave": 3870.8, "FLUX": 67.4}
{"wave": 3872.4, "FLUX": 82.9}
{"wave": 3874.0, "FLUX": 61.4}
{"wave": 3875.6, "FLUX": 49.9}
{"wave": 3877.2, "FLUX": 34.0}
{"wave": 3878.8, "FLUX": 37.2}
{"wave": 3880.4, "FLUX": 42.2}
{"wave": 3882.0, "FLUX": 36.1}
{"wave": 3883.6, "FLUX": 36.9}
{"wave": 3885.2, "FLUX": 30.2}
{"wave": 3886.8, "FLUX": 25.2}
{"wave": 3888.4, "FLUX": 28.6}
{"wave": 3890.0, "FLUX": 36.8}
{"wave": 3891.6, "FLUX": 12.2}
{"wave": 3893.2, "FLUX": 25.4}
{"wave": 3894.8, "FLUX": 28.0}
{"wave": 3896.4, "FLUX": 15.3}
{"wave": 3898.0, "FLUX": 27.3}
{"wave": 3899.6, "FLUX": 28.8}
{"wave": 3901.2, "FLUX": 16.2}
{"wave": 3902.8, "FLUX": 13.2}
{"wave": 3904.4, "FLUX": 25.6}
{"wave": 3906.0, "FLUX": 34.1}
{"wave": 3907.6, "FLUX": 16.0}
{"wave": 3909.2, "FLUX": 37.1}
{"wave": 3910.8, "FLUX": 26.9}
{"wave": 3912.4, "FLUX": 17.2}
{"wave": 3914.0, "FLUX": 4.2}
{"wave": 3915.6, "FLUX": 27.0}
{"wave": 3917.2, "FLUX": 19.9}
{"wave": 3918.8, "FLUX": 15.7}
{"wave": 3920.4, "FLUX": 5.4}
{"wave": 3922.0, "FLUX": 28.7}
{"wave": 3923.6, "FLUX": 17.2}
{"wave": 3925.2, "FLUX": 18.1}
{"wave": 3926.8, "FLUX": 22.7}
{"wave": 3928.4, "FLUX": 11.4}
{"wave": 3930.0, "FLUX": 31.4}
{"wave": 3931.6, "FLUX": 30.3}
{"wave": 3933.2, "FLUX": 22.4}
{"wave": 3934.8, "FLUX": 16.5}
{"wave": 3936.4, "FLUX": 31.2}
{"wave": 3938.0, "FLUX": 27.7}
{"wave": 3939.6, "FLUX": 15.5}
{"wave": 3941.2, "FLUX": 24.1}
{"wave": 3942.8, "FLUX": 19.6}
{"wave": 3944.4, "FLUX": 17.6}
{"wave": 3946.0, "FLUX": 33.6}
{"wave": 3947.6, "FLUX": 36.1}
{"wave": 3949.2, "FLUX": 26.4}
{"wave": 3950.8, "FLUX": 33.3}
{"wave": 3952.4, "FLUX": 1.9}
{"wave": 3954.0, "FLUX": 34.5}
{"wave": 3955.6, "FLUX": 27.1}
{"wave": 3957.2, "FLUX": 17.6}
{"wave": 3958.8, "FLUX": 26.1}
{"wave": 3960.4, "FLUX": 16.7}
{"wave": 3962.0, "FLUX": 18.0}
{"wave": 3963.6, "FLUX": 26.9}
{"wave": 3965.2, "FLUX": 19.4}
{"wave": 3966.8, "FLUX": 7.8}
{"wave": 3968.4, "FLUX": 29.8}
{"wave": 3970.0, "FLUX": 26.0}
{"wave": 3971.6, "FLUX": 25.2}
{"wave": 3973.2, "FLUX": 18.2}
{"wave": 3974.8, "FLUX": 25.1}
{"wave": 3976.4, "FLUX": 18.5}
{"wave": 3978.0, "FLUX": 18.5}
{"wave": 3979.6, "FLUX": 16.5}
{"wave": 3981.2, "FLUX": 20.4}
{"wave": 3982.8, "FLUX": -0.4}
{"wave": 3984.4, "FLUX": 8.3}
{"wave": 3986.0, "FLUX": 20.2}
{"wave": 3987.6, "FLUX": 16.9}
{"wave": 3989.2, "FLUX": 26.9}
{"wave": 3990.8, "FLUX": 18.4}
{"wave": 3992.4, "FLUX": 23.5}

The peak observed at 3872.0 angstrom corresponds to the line Lyman alpha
